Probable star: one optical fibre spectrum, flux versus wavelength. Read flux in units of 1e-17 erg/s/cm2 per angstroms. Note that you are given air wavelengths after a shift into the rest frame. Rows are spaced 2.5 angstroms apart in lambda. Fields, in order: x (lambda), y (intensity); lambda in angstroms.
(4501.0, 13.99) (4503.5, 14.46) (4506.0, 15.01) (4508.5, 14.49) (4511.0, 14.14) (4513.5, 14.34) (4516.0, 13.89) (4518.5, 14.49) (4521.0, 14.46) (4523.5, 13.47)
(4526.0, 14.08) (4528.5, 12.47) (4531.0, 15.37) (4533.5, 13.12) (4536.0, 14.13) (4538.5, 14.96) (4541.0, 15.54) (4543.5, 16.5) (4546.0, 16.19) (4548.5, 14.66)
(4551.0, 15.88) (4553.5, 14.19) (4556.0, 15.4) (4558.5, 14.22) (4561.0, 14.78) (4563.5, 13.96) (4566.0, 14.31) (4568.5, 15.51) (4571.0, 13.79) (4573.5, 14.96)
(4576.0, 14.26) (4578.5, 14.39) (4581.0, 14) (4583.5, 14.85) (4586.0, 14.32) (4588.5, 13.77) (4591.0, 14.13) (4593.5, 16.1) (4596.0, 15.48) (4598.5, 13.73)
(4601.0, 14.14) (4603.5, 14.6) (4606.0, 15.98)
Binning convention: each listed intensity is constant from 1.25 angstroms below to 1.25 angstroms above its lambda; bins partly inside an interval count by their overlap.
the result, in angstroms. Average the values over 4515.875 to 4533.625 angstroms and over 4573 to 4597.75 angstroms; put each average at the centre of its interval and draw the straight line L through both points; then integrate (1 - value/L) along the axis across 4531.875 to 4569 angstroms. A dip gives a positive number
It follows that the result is -1.7 angstroms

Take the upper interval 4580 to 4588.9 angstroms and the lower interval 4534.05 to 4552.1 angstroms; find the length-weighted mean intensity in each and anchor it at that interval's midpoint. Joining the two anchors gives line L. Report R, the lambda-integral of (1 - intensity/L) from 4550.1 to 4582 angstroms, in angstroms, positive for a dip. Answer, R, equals 0.4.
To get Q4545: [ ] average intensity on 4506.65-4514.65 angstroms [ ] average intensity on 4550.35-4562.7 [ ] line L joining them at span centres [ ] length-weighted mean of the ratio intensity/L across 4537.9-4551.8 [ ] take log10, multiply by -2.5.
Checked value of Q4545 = -0.07 mag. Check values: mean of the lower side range 14.4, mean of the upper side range 14.8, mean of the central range 15.6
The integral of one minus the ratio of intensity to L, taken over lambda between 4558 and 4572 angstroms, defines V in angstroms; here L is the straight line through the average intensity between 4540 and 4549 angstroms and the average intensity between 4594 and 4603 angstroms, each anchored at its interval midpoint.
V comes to 0.8 angstroms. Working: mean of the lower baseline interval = 15.8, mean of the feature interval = 14.5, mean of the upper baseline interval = 14.6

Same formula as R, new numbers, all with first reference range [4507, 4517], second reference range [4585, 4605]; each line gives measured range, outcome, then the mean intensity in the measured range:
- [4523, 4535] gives 0.49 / 13.7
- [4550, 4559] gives -0.34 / 15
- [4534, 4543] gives -0.33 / 14.9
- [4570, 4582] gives 0.16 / 14.3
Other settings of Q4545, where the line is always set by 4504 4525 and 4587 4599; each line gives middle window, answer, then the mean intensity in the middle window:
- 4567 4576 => -0.01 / 14.7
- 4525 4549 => -0.02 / 14.7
